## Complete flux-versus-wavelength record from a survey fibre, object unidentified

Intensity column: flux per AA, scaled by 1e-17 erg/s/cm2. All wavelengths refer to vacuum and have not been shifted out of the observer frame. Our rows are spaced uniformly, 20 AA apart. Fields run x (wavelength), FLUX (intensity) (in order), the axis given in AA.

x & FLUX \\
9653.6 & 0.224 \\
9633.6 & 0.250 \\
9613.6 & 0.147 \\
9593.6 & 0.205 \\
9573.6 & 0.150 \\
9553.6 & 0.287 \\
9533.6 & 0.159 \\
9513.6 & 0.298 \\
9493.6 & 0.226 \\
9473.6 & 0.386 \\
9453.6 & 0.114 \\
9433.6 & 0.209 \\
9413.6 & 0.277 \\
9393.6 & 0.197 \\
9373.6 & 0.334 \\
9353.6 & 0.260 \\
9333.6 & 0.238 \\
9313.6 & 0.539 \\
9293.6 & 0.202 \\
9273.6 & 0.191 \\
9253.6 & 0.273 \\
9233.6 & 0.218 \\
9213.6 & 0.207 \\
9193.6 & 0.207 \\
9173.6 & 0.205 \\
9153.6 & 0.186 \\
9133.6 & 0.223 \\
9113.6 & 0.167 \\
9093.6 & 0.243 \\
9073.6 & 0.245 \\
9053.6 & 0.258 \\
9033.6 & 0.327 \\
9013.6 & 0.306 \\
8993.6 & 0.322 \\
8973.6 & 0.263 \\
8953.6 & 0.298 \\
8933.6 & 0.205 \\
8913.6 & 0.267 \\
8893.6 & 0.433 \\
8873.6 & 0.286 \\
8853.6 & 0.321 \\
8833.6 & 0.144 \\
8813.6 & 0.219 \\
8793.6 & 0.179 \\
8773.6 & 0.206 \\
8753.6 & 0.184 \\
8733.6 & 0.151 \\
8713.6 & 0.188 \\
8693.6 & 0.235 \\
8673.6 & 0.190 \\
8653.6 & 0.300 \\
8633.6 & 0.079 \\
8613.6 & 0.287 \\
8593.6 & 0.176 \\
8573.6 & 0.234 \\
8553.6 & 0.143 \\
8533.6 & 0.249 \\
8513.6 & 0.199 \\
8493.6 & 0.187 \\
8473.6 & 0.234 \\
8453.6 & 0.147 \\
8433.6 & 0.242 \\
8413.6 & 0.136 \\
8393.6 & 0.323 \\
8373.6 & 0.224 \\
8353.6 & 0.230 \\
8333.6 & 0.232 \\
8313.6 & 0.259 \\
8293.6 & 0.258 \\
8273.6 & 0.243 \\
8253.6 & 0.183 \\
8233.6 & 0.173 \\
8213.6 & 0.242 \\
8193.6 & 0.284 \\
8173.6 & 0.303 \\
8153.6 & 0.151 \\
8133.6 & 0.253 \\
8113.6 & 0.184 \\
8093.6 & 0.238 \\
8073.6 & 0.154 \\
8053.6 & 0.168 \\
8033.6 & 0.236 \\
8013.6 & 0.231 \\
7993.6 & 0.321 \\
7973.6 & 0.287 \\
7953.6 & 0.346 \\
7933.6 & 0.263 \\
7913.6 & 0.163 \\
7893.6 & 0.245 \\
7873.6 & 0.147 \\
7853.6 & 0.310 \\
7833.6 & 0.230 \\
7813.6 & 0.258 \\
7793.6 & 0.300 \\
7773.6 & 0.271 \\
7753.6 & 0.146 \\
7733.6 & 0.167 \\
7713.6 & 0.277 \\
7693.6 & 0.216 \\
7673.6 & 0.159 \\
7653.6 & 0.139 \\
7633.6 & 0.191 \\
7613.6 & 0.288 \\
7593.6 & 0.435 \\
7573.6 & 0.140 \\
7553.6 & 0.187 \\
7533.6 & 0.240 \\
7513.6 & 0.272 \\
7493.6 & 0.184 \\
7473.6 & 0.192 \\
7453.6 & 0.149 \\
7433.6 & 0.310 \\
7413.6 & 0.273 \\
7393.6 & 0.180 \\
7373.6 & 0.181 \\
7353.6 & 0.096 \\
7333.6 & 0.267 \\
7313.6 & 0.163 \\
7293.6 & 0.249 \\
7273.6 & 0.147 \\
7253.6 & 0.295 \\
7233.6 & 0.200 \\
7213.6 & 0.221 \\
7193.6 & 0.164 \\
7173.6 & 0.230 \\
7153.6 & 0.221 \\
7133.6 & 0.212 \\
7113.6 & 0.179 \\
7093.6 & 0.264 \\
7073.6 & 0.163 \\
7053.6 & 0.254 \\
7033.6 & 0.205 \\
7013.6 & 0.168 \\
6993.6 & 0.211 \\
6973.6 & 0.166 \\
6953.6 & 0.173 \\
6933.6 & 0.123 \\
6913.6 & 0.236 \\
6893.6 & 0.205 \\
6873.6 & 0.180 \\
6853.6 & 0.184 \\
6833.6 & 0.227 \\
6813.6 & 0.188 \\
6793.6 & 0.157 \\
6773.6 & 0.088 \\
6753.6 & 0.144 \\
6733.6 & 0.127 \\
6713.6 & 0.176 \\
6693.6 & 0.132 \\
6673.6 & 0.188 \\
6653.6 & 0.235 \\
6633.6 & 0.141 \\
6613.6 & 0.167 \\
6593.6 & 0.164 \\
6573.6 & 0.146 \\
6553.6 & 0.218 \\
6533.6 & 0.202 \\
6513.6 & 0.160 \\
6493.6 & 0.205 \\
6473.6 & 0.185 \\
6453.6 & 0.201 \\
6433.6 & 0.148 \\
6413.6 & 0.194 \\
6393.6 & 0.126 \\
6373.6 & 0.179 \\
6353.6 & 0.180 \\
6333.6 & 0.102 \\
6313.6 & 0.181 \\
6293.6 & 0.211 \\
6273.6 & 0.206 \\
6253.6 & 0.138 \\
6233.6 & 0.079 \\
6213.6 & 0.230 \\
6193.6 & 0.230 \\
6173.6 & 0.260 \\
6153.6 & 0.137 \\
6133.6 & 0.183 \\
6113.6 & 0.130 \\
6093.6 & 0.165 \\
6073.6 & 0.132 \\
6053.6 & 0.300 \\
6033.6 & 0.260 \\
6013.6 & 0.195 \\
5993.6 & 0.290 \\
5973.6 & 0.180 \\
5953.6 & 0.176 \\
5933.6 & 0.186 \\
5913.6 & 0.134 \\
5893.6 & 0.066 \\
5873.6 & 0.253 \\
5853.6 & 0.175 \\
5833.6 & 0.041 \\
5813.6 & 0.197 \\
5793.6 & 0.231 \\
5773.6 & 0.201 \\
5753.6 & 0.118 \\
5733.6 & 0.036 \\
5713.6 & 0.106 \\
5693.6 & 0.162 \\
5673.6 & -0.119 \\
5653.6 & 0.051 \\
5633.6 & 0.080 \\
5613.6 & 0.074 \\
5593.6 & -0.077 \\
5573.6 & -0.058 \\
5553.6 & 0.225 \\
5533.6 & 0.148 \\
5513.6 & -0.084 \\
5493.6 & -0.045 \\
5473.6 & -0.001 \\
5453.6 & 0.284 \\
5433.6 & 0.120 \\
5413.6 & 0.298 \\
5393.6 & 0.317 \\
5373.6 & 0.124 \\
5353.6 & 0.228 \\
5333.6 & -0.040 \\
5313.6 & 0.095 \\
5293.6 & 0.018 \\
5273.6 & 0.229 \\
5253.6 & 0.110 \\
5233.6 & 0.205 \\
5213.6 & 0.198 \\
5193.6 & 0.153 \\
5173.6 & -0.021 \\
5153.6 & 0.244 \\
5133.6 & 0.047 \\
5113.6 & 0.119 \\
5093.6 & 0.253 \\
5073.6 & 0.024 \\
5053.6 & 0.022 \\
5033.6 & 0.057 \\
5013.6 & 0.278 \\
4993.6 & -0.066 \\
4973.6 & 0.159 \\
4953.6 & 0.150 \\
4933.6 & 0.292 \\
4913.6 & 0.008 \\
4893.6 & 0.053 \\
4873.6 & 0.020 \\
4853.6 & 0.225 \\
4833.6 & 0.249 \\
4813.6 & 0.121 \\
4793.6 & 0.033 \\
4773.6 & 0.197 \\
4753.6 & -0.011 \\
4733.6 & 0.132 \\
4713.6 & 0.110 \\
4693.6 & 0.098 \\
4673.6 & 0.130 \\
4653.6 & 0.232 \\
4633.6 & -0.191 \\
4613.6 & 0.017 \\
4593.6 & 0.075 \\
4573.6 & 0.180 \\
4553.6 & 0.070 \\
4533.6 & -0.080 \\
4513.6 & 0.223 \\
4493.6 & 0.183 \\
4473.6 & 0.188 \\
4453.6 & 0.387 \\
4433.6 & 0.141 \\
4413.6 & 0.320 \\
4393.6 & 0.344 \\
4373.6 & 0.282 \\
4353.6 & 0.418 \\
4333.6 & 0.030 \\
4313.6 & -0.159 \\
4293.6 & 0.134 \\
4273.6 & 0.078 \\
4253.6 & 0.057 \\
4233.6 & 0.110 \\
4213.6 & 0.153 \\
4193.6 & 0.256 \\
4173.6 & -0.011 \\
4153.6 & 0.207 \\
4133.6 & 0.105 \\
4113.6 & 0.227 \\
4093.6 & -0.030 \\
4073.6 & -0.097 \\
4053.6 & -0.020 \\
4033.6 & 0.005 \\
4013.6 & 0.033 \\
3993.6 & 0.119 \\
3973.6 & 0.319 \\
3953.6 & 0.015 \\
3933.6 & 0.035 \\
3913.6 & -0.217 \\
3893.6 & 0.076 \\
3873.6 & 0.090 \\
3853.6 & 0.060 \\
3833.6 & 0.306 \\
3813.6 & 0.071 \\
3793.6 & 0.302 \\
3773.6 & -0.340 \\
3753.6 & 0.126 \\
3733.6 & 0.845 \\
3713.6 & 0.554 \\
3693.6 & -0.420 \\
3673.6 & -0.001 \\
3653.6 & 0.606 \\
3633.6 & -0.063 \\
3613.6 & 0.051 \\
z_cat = 0.301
